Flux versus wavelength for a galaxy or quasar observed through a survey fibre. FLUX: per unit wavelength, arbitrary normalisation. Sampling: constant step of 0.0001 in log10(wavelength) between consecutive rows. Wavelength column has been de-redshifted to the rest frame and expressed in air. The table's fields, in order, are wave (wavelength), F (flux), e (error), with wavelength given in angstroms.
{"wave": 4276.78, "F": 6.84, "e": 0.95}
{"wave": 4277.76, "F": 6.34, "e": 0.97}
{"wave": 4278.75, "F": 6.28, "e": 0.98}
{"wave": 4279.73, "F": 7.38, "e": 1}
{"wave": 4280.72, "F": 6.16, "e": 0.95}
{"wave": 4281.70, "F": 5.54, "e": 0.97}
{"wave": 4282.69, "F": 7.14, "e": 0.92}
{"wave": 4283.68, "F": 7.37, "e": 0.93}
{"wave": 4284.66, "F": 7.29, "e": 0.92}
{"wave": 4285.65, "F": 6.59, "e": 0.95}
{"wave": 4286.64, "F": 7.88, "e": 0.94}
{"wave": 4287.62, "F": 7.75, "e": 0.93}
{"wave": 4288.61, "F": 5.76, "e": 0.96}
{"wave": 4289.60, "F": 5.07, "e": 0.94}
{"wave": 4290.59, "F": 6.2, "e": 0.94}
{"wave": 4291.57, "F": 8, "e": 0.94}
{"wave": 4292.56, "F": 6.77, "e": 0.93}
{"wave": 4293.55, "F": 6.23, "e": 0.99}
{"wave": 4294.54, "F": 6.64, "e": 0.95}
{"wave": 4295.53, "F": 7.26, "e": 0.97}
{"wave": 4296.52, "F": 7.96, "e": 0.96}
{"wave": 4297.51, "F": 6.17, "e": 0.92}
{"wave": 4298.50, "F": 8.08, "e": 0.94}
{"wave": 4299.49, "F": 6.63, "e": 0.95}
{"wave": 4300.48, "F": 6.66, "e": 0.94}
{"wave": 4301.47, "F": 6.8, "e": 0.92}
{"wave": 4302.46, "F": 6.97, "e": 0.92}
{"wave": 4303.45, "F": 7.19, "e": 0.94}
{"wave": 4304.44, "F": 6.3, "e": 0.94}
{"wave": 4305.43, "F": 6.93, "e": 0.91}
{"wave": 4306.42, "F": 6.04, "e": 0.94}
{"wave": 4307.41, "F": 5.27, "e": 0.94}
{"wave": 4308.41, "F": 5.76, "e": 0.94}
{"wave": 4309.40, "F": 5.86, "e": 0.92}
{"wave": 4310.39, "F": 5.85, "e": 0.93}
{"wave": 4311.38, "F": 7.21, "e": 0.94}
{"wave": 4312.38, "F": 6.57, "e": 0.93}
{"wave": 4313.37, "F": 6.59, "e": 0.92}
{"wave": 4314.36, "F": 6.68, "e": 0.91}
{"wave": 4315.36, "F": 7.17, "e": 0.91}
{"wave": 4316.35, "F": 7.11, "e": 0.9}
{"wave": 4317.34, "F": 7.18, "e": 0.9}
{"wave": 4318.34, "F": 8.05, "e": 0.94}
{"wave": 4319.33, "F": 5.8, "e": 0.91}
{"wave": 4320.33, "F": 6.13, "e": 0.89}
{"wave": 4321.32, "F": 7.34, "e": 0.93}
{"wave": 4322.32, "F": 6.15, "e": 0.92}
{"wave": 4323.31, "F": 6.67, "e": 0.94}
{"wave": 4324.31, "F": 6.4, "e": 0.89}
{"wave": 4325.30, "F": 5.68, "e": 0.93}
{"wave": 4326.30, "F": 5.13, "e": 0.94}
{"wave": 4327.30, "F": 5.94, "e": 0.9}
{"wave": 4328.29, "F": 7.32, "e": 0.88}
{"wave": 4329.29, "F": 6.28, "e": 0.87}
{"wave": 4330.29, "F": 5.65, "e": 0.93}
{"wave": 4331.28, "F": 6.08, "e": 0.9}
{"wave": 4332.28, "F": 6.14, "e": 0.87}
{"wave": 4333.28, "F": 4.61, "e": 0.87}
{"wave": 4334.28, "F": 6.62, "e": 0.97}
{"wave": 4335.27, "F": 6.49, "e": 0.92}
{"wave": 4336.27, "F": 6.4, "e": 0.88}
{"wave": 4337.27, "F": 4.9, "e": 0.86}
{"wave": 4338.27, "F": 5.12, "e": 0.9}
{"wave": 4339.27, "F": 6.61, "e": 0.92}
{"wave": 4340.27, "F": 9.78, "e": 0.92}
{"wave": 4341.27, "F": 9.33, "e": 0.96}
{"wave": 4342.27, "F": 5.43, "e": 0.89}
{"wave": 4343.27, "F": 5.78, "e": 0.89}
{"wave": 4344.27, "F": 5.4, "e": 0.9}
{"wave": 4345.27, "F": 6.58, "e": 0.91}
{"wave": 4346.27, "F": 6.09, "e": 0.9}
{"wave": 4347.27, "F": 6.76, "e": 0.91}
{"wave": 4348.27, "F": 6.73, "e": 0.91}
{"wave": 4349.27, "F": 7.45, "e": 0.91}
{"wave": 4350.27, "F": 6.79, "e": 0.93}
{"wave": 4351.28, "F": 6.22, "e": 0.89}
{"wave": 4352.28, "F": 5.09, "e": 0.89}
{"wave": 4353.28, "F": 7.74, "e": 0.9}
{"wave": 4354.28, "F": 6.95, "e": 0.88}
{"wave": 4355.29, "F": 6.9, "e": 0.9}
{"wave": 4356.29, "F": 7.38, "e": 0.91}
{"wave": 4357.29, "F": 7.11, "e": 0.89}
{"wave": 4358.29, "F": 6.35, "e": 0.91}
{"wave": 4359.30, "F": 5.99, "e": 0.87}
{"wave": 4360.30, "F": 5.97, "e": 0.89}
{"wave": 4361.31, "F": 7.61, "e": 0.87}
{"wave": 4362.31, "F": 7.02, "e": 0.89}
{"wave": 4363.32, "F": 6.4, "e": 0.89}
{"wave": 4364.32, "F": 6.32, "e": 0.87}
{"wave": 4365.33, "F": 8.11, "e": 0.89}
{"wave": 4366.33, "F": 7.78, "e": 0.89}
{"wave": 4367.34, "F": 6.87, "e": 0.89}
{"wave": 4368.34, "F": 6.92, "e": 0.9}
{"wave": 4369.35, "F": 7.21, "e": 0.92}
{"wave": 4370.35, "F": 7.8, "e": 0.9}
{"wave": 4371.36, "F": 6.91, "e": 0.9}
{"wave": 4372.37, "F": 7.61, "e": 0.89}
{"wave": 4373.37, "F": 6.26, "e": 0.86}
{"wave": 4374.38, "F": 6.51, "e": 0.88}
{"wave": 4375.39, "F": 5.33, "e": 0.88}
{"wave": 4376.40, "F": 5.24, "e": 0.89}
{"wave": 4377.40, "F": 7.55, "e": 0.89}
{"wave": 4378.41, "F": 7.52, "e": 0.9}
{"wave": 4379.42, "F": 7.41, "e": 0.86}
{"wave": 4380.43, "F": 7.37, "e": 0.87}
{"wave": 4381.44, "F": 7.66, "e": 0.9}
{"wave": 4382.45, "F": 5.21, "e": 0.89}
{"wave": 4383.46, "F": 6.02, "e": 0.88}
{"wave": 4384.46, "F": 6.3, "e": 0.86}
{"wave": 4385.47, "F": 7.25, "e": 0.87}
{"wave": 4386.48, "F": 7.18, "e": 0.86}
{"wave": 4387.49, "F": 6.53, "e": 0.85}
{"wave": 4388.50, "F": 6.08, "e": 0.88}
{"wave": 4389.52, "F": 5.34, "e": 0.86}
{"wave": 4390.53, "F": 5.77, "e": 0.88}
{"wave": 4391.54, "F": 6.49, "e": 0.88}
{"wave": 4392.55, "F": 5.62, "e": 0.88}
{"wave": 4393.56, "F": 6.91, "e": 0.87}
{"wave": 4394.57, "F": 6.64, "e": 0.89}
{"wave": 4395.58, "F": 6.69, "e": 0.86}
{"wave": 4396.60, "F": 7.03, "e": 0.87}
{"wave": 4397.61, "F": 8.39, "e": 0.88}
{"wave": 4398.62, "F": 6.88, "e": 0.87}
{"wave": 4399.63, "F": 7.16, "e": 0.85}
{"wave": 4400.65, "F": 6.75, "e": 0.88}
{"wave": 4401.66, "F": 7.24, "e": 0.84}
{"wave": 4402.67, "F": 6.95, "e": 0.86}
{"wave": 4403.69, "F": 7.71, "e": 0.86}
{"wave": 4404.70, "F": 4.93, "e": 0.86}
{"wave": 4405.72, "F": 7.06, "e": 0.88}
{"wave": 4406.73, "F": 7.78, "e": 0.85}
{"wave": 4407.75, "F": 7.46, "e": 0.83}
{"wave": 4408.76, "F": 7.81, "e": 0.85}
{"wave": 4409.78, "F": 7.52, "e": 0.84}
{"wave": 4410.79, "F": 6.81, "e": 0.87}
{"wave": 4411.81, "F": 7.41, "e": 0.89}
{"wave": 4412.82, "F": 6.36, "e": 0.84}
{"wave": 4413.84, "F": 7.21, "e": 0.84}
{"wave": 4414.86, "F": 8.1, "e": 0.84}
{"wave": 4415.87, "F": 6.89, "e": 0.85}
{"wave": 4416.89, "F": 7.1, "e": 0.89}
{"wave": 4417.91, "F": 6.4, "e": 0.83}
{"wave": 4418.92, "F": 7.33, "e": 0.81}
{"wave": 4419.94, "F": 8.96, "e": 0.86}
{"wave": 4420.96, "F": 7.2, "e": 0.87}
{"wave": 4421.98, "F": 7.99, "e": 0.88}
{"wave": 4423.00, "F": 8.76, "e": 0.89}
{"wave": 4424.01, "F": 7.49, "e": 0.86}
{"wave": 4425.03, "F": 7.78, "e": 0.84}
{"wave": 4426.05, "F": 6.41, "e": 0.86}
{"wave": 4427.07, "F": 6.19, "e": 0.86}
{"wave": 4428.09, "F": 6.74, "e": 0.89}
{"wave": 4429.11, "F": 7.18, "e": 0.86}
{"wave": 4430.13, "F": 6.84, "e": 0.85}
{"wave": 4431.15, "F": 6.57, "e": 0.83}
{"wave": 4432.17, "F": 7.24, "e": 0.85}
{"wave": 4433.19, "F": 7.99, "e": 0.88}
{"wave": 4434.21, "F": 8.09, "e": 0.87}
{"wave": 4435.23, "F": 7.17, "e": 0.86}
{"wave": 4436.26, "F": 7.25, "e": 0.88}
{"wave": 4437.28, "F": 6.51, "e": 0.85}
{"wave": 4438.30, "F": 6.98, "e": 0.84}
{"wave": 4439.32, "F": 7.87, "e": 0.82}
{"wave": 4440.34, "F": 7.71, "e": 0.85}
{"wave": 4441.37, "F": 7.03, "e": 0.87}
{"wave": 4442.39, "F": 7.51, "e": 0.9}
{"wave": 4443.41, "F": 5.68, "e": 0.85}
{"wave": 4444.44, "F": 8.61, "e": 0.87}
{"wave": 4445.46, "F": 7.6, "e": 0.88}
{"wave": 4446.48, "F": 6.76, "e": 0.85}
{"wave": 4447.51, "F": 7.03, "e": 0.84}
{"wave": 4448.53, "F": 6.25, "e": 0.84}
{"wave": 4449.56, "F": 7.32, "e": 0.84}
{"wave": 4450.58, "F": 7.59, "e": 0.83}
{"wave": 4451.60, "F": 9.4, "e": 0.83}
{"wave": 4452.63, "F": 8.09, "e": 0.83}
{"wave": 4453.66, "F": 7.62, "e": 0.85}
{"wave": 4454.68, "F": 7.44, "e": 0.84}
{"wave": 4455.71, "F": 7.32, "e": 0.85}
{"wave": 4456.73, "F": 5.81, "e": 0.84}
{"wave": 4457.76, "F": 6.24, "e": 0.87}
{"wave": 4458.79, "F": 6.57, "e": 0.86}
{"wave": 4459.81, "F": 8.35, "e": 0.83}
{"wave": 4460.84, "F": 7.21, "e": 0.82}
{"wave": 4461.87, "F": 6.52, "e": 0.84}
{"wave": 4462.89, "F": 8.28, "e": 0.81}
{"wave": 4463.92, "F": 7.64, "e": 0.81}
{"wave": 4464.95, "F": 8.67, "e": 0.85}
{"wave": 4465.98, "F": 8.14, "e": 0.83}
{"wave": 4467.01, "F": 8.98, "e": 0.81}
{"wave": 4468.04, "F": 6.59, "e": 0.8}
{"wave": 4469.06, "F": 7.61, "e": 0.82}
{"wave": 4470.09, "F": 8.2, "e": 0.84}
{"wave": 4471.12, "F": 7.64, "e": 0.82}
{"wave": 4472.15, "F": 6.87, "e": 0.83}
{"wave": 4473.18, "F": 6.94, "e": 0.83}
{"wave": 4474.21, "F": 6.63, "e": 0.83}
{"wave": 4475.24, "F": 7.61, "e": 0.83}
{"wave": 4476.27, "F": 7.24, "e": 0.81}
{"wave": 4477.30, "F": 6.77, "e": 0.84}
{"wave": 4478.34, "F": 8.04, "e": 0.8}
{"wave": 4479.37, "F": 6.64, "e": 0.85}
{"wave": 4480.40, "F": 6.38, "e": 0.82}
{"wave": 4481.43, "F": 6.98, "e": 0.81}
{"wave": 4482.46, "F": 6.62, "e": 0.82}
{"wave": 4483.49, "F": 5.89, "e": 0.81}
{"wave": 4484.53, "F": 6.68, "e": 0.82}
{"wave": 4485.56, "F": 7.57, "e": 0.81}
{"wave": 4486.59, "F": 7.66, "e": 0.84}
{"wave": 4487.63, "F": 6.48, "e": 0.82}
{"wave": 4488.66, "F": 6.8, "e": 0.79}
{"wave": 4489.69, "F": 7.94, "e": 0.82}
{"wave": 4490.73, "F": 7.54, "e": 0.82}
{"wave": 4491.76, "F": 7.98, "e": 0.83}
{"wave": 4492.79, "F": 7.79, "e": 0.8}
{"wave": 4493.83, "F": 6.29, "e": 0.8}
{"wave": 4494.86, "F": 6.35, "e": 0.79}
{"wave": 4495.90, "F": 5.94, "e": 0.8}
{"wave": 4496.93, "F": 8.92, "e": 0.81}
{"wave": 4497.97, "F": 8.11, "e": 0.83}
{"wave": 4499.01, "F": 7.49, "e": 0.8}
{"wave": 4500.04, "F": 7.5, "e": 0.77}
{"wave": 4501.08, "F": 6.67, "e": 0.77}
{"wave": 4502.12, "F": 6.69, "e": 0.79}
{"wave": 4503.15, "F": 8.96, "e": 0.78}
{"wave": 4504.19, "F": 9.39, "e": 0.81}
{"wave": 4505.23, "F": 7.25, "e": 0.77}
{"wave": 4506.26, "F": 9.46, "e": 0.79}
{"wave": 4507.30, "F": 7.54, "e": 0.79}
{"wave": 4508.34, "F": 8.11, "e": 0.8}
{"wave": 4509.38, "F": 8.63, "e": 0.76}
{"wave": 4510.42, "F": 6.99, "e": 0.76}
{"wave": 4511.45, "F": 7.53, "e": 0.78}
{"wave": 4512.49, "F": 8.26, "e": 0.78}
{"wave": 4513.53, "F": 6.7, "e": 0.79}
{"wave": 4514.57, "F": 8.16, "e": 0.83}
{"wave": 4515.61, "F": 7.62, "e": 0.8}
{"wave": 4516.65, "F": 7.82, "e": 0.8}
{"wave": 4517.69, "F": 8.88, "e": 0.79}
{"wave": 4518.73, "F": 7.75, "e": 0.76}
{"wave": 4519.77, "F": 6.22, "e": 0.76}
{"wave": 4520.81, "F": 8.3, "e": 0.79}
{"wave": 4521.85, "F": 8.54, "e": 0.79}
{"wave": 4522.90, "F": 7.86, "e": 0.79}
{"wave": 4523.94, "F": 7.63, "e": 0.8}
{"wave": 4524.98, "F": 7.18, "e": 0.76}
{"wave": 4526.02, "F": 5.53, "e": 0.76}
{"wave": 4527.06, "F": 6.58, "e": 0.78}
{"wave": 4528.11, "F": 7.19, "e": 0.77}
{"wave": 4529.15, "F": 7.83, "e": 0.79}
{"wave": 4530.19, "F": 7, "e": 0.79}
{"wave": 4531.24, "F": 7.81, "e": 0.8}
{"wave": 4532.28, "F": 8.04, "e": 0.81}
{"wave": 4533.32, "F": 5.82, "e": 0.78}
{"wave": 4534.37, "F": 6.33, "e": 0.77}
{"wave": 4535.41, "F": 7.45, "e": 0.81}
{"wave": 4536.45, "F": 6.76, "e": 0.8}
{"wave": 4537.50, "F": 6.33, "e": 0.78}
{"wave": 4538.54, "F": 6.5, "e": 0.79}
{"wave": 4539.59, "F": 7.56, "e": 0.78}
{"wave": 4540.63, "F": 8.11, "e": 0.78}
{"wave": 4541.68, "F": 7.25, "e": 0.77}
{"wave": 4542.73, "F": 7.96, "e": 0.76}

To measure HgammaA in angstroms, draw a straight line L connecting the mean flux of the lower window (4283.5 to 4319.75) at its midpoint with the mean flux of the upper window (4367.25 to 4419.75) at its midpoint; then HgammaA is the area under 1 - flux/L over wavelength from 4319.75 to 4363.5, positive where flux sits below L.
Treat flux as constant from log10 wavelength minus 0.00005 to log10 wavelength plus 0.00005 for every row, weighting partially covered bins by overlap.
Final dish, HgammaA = 2.1 angstroms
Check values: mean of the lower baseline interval 6.74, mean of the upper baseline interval 6.87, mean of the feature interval 6.47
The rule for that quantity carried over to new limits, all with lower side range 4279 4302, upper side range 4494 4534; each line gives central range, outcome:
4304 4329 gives 1.7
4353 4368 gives 0.2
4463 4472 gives -0.6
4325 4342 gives 1.5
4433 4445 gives 0.0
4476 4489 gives 1.0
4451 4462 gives 0.0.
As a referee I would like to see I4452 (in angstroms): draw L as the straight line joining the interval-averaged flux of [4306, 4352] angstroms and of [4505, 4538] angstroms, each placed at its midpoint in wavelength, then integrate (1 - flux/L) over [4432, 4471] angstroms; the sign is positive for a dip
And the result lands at -2.0 angstroms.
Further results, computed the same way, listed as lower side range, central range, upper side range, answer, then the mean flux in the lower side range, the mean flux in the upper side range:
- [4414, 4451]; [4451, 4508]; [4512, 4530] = -0.1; 7.28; 7.52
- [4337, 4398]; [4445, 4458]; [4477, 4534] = -0.3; 6.71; 7.42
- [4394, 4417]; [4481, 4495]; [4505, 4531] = 0.8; 7.13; 7.63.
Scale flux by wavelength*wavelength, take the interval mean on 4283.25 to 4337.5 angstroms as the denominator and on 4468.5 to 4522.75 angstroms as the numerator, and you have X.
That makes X 1.24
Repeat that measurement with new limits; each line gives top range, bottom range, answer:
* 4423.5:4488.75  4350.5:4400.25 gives 1.11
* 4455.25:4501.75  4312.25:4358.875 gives 1.18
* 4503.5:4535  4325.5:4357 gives 1.28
